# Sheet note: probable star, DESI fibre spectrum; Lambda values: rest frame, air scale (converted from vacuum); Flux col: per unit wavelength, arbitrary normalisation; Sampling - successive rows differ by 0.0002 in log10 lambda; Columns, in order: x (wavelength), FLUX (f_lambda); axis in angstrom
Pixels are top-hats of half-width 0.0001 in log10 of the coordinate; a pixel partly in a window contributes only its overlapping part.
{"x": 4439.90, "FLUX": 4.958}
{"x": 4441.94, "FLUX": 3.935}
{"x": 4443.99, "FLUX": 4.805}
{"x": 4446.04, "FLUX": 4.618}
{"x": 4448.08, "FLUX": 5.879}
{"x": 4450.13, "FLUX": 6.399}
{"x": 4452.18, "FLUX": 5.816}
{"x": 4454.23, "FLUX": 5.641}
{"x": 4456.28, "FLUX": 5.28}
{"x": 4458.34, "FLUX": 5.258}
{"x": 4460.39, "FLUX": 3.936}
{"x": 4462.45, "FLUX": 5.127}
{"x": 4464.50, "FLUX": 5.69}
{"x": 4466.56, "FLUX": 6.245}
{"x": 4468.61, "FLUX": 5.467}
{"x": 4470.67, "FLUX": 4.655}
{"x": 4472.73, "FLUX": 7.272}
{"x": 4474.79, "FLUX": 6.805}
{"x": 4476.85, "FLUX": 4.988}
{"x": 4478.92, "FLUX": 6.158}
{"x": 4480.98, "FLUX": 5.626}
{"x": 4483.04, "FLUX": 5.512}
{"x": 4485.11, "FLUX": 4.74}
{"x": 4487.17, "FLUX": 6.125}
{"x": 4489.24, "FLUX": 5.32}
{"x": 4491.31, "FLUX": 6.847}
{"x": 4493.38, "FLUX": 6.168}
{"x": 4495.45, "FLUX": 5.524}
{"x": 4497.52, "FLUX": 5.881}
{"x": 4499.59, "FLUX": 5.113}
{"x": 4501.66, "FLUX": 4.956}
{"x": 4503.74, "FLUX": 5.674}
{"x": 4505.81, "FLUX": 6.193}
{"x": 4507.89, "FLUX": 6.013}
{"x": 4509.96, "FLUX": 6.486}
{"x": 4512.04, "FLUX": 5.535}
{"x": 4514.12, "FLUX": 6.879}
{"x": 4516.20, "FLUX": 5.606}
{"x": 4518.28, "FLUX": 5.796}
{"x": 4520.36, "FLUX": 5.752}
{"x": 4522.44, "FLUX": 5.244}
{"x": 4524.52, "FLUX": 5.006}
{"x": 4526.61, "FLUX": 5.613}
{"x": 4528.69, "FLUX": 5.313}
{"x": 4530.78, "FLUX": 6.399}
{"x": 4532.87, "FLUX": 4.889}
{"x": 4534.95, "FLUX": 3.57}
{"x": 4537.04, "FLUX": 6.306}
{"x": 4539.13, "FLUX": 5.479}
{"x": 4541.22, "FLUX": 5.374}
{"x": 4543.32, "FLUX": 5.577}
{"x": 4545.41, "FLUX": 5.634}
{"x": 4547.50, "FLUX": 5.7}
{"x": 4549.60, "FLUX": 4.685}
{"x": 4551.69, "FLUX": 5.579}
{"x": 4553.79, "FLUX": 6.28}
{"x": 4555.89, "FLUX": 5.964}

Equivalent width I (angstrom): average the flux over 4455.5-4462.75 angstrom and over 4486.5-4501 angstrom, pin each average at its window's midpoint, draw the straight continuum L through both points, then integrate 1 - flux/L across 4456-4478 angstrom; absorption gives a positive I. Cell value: -1.9 angstrom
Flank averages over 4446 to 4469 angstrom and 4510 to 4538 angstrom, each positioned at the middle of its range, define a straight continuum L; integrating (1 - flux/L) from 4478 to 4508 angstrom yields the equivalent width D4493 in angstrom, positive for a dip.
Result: -1.0 angstrom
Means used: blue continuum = 5.48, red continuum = 5.56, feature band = 5.71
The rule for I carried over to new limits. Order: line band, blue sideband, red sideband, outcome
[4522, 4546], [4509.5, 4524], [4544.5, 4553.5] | 1.2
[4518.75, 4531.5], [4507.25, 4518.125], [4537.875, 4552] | 0.6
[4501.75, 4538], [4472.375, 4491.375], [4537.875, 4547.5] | 0.1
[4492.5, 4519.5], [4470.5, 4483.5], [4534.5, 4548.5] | -0.5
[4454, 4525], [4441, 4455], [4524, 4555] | -4.2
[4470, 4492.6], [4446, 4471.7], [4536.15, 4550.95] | -1.7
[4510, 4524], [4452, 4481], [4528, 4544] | -1.0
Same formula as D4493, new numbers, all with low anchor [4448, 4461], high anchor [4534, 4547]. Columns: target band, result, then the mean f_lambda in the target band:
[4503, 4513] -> -1.10 angstrom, 6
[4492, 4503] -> -0.32 angstrom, 5.57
